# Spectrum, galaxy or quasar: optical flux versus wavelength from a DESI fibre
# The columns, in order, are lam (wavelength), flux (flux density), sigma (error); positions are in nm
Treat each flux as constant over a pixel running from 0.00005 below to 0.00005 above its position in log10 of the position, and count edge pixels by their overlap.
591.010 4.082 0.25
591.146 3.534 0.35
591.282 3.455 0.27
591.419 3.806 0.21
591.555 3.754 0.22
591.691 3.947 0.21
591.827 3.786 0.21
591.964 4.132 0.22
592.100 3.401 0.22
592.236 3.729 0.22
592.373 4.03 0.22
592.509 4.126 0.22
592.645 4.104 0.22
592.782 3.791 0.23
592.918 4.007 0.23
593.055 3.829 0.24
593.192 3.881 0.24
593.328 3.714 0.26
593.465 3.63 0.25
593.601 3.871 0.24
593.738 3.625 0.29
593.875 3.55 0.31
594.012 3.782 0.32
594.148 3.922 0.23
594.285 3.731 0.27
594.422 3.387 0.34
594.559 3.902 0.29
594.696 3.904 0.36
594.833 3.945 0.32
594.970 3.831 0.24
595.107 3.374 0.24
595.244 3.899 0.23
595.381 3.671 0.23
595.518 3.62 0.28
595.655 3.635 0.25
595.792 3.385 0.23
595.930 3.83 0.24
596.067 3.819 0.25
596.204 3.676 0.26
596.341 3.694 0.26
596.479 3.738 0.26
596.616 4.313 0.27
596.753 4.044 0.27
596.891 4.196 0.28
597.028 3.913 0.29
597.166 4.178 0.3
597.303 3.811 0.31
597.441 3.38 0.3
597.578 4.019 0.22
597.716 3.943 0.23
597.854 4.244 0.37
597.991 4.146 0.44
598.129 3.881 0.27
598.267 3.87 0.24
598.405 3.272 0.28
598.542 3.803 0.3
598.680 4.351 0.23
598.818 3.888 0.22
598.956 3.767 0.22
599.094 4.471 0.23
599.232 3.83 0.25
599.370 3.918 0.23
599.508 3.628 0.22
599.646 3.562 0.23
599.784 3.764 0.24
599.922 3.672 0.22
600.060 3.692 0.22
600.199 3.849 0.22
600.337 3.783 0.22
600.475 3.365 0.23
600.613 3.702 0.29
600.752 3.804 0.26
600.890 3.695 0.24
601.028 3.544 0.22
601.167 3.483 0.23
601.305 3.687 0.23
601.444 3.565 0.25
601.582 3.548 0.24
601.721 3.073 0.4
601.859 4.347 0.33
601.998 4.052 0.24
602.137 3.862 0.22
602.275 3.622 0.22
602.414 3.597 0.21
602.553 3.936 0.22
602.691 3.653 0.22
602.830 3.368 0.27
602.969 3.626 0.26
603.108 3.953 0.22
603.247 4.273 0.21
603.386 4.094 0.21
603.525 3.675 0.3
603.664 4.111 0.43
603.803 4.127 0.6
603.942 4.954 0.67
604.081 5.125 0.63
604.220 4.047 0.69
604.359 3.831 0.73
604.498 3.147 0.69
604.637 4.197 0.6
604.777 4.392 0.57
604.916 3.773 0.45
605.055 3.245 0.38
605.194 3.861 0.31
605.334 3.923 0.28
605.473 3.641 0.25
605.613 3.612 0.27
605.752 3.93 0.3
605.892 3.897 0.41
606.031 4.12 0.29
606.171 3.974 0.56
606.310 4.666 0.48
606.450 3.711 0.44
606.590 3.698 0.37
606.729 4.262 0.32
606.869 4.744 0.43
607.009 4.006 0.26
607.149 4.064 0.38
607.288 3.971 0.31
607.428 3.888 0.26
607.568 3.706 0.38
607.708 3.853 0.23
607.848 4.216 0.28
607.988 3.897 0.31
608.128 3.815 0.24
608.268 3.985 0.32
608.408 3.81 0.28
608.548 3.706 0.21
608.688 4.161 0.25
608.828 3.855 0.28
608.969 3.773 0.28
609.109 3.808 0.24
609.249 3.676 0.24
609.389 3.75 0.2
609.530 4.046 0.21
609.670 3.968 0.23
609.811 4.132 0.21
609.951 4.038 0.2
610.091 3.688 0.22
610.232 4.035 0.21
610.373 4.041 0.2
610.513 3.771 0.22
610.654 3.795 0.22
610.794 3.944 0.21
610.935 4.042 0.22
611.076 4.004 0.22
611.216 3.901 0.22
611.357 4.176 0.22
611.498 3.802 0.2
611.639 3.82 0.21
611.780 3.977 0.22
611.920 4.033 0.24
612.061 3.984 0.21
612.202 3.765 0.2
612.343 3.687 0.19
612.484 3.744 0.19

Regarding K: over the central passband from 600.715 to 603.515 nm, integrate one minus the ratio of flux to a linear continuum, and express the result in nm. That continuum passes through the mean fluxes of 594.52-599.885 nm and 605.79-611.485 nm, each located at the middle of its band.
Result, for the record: 0.12 nm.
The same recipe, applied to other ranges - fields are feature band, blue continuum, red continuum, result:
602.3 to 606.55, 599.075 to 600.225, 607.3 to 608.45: -0.10 nm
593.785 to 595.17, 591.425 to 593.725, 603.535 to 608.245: 0.05 nm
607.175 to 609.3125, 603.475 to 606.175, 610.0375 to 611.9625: 0.04 nm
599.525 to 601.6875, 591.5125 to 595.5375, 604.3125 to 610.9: 0.12 nm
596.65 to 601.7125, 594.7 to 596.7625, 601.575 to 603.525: -0.04 nm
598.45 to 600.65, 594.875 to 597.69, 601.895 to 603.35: 0.00 nm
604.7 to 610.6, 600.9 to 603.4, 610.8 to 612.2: -0.10 nm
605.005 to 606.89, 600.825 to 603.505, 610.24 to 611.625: -0.06 nm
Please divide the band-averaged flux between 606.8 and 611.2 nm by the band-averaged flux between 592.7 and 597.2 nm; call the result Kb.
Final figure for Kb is 1.04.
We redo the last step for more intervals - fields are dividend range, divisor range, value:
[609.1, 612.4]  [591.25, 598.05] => 1.02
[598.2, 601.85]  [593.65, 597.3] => 0.98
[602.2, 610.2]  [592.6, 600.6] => 1.03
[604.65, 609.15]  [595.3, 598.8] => 1.02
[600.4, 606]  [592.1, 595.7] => 1.01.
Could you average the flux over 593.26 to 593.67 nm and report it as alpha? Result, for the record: 3.74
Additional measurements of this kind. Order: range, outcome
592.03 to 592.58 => 3.83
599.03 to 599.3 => 4.15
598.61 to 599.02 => 4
